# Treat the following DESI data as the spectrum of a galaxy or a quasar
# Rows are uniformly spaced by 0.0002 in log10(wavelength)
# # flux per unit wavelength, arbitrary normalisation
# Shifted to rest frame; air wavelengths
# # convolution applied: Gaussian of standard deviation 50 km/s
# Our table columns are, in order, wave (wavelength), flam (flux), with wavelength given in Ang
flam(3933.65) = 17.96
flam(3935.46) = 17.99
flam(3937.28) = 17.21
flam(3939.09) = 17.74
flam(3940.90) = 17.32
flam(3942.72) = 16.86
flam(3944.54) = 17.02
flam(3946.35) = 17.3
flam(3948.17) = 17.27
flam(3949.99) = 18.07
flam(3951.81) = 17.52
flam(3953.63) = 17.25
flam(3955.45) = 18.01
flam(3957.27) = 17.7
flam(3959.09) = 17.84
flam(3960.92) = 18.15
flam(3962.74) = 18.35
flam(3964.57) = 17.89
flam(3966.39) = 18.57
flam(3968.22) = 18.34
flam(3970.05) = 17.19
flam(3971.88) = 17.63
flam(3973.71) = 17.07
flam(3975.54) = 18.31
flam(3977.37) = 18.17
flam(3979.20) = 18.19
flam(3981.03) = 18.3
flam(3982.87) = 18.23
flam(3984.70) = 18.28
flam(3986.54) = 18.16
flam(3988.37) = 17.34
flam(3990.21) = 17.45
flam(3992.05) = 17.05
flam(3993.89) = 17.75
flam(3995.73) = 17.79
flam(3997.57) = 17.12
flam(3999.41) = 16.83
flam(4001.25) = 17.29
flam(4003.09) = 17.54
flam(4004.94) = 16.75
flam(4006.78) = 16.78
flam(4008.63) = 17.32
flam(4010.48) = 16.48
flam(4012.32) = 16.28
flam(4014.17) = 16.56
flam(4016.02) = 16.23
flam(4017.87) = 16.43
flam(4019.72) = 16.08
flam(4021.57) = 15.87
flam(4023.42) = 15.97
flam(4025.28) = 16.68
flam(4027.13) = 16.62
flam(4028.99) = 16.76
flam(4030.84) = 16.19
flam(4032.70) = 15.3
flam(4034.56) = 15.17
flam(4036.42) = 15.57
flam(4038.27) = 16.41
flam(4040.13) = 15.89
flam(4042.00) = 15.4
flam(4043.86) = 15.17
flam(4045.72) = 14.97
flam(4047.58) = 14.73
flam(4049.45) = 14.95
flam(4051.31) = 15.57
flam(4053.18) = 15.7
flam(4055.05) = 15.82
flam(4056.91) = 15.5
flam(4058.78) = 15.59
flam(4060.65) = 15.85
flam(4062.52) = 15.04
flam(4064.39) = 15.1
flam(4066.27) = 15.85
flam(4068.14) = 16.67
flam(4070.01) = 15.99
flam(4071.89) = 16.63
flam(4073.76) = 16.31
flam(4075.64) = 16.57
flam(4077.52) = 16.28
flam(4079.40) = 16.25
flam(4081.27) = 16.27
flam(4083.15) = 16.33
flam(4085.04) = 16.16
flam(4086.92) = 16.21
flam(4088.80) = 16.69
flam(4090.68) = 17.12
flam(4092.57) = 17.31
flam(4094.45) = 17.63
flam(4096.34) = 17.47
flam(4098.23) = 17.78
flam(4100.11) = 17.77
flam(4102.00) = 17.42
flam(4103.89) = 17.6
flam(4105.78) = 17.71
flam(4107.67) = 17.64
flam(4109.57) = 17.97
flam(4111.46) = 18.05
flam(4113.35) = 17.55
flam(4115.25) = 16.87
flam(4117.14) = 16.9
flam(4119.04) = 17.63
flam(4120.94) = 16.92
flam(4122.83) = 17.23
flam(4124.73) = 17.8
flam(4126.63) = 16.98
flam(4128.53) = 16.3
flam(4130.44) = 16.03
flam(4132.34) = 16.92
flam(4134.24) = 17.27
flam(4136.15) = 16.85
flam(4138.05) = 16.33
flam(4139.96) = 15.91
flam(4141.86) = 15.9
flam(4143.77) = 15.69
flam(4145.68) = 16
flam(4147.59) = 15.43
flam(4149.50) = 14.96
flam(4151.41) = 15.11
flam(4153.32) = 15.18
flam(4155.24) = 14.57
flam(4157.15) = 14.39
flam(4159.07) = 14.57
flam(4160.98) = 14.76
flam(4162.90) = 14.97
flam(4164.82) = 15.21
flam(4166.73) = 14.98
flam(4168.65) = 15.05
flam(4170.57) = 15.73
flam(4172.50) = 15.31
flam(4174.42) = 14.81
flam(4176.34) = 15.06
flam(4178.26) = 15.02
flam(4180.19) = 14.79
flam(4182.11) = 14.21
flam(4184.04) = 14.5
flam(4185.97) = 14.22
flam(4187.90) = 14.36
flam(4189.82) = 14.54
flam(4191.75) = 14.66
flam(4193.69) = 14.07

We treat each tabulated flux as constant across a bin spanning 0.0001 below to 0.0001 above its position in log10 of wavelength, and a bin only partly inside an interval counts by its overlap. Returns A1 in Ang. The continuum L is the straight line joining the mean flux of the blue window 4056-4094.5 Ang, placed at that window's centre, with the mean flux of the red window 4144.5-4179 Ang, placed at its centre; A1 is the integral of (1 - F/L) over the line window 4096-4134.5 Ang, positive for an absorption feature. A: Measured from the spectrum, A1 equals -4.0 Ang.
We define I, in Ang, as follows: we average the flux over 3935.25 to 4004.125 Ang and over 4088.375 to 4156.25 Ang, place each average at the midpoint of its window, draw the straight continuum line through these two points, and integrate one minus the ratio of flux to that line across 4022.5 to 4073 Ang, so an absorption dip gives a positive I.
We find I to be 4.3 Ang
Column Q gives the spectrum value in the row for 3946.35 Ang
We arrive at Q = 17.3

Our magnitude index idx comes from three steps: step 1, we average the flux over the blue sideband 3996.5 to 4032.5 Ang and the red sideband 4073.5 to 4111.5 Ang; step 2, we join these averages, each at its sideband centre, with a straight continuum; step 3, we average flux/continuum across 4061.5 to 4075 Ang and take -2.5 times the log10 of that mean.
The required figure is 0.064 mag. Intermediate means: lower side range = 16.6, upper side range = 17.1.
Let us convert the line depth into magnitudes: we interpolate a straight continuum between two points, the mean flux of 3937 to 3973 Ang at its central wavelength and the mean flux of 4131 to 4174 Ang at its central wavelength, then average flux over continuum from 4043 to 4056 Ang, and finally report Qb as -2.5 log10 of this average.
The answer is 0.09 mag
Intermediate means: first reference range 17.7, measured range 15.3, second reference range 15.5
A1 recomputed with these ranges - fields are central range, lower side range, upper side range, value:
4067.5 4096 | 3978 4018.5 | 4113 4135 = 0.9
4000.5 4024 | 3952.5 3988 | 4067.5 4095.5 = 1.2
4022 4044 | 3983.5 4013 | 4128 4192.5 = 1.2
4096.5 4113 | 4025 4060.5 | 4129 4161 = -2.2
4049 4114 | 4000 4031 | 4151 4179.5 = -3.0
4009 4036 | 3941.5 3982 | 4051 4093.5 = 1.1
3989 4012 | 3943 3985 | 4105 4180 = 0.4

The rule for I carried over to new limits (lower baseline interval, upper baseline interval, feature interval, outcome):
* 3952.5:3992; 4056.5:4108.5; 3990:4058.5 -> 4.2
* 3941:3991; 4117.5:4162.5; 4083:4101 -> -0.6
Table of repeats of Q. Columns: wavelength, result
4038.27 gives 16.41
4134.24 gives 17.27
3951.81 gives 17.52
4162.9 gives 14.97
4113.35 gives 17.55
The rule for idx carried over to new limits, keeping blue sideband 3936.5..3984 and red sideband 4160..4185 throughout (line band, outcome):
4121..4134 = -0.09 mag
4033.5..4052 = 0.09 mag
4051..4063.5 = 0.06 mag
